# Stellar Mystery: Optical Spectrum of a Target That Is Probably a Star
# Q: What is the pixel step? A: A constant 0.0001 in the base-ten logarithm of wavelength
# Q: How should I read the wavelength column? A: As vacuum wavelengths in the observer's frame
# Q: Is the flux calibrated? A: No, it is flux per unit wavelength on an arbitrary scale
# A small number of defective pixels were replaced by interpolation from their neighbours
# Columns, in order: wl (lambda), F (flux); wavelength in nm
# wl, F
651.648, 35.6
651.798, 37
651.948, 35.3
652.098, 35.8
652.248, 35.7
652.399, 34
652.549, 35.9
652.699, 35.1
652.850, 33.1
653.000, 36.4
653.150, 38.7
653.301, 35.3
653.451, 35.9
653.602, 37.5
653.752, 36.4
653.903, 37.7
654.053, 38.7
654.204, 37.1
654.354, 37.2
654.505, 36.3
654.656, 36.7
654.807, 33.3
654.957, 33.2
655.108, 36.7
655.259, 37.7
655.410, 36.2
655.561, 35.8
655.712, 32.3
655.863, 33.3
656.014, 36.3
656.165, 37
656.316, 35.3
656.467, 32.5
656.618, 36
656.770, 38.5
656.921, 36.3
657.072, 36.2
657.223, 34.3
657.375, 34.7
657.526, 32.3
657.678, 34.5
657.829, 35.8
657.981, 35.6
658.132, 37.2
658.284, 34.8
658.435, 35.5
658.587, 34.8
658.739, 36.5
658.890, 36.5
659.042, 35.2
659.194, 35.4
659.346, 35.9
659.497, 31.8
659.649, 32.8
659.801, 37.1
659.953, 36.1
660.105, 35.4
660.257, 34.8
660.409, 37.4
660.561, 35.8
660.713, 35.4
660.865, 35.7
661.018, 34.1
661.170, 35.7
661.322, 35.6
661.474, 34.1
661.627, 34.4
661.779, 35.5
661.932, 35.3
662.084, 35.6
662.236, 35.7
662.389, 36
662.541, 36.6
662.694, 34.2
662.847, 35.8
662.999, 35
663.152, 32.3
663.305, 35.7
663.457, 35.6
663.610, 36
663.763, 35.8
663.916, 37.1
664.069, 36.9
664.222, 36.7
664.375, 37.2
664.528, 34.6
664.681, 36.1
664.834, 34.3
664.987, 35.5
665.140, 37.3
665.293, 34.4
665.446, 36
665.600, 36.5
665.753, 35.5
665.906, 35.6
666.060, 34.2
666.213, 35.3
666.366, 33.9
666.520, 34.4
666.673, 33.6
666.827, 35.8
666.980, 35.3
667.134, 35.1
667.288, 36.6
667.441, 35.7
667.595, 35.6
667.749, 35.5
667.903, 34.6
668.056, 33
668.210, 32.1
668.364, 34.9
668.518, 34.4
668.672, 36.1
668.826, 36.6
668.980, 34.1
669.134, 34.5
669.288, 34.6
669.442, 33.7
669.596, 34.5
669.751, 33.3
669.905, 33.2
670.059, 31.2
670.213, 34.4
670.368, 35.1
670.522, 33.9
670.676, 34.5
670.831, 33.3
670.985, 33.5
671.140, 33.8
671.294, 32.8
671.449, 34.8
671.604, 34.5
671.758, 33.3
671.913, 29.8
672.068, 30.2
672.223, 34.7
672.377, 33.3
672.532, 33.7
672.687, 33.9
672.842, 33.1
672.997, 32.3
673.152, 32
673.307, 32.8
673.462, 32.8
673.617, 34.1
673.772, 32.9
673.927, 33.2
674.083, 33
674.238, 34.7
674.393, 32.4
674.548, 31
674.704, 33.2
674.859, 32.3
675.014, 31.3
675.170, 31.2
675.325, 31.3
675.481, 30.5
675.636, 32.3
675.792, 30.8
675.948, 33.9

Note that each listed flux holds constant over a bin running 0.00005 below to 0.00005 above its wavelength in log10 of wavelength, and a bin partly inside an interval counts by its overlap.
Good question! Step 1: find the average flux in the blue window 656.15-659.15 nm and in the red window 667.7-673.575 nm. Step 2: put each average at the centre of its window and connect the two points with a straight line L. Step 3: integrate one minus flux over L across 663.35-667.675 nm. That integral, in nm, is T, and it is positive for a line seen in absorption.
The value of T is -0.156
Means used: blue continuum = 35.4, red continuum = 33.6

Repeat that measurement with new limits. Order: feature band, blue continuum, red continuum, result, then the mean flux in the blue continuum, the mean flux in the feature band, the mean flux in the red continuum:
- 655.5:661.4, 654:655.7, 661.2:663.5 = 0.06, 36.1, 35.3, 35.2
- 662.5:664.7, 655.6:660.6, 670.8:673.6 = -0.08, 35.3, 35.7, 33.1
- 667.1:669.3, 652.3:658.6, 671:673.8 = -0.08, 35.7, 34.9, 33.1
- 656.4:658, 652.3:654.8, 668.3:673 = 0.03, 36.3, 35.1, 33.8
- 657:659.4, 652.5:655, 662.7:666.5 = 0.04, 36.2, 35.3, 35.5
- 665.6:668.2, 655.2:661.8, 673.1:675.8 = -0.09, 35.3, 35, 32.4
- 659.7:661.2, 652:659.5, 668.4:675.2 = -0.03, 35.7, 35.7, 33.4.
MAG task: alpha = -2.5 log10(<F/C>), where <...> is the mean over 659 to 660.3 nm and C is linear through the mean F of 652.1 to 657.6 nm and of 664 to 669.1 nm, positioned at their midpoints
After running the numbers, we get 0.02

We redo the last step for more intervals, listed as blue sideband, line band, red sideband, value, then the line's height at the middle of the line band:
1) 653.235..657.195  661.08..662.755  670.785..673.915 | -0.02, 34.8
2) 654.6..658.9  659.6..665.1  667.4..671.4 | -0.02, 34.8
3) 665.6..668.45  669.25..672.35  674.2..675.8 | 0.00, 33.5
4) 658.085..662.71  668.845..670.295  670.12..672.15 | -0.01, 33.6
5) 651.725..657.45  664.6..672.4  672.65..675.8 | -0.03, 33.4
